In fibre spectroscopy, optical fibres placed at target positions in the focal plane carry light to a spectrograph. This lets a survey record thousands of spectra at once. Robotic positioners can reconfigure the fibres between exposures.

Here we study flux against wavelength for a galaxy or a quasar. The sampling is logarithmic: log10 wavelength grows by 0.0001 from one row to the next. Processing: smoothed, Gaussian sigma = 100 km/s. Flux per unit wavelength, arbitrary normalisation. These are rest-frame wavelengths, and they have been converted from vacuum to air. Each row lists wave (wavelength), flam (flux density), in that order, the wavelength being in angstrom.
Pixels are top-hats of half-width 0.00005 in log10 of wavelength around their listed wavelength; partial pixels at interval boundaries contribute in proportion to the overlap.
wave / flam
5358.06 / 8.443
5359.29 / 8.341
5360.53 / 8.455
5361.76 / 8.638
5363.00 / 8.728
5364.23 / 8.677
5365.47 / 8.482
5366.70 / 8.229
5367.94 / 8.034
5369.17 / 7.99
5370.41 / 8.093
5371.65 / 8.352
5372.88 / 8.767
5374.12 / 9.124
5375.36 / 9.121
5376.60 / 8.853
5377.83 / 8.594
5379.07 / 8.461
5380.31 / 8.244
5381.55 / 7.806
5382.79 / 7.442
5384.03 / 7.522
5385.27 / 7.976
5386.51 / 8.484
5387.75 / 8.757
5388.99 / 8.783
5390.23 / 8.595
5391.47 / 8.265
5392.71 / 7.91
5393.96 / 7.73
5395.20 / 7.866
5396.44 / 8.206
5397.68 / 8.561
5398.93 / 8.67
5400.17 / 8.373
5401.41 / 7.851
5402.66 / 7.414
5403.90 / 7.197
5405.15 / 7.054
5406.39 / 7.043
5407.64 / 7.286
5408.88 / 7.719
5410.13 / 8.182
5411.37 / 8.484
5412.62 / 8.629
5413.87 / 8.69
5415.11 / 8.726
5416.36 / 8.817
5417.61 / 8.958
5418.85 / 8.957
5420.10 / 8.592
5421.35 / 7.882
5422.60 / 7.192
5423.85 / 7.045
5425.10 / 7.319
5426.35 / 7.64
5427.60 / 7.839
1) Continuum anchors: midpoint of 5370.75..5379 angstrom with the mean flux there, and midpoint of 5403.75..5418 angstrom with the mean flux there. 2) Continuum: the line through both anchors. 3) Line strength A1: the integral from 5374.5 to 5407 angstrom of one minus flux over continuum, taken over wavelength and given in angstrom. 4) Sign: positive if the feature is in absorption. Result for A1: 1.3 angstrom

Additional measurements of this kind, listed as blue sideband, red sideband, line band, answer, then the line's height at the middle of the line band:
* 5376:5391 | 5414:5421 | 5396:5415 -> 1.39 angstrom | 8.6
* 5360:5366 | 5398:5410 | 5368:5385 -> -0.05 angstrom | 8.29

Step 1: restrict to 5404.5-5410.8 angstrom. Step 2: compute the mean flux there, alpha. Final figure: 7.47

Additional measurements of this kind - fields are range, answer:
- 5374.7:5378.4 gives 8.87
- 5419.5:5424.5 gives 7.66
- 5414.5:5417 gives 8.75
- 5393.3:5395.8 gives 7.78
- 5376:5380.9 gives 8.55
